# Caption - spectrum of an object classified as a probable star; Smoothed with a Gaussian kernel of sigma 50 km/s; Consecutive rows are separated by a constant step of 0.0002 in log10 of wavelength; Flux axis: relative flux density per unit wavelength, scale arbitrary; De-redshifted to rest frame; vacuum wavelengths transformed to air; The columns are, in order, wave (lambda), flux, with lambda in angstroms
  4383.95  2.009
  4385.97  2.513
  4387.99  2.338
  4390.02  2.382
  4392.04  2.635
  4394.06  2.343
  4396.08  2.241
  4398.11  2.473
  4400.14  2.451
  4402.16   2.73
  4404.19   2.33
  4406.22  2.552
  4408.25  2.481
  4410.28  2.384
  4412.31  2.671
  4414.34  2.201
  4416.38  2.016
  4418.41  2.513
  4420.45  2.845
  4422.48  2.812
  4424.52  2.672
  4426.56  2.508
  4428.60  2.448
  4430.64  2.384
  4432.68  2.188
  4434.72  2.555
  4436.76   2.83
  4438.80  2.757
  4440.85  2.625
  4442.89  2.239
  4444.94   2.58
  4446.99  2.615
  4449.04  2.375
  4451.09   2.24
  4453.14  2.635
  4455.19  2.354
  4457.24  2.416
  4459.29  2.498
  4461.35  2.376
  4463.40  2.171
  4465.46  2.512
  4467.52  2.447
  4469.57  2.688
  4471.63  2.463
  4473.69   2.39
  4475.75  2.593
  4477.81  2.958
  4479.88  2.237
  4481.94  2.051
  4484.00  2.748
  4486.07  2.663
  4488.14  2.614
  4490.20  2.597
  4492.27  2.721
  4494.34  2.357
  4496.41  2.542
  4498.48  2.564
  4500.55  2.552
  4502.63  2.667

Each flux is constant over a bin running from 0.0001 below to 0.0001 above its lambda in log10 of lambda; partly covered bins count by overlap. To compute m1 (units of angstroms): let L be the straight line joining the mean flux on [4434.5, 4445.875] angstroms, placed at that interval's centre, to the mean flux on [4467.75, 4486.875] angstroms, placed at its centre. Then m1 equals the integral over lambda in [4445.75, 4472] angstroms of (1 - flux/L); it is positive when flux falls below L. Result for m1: 1.2 angstroms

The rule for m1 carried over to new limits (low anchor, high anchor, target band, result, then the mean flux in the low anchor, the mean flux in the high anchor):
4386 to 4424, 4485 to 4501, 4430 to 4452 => 0.2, 2.47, 2.58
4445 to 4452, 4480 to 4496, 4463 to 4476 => 0.0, 2.43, 2.52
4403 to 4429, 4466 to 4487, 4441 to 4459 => 0.5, 2.5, 2.52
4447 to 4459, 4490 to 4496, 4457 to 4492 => -0.1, 2.43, 2.55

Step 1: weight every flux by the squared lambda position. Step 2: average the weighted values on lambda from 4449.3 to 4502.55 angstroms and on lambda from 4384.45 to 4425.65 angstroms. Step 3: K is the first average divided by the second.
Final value 1.04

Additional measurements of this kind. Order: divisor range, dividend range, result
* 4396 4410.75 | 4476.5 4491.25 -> 1.07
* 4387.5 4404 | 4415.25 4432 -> 1.04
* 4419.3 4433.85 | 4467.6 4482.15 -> 1.00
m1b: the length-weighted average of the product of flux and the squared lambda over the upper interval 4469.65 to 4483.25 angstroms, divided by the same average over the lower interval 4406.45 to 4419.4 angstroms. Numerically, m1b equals 1.06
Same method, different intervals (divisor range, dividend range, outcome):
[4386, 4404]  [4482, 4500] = 1.10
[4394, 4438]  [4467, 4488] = 1.05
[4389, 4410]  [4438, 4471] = 1.03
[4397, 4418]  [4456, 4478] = 1.05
